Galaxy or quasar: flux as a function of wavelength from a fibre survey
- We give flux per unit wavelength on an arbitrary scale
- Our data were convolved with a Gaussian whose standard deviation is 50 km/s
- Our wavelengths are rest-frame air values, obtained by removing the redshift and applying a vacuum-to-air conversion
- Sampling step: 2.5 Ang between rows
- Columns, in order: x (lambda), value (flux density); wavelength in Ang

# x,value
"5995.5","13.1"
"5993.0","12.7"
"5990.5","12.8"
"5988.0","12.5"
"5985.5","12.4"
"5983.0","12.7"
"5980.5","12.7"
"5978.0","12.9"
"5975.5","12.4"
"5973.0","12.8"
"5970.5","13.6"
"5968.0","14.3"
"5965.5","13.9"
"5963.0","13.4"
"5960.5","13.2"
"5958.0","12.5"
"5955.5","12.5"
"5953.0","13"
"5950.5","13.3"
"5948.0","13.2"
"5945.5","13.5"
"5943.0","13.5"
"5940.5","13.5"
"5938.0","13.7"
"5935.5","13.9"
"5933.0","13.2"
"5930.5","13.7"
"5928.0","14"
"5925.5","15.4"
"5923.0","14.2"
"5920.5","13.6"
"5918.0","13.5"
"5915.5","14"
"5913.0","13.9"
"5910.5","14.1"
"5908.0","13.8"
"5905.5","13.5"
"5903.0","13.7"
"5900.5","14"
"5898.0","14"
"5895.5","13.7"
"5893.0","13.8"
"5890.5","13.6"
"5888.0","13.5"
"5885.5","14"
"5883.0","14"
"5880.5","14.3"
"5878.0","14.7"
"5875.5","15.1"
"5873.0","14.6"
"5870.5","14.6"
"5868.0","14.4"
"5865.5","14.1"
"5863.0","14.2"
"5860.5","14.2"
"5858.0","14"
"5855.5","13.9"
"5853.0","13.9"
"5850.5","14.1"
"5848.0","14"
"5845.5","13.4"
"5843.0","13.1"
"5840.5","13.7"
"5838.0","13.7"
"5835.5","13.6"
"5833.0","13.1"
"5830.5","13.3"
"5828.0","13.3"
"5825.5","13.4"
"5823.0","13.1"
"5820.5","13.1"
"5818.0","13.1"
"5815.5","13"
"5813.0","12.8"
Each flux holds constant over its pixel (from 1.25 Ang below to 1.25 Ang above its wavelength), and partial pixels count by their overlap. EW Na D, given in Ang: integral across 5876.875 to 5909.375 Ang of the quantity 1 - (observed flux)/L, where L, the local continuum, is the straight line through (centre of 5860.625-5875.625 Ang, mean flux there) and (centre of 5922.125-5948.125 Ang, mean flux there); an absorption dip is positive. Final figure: 0.7 Ang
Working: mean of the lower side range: 14.4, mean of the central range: 13.9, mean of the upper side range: 13.8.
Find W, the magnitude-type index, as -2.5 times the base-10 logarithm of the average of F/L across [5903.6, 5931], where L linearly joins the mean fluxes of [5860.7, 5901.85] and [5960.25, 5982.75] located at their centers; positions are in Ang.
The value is -0.01 mag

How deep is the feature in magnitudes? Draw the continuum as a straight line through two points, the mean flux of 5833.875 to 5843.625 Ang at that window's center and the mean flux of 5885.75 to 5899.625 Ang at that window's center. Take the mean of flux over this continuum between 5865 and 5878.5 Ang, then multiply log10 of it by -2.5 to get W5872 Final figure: -0.07 mag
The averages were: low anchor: 13.5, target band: 14.6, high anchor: 13.7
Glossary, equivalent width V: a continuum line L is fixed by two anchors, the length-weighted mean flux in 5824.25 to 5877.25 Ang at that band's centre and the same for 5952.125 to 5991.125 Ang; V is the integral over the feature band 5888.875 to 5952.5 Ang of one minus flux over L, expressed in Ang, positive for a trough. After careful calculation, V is -1.9 Ang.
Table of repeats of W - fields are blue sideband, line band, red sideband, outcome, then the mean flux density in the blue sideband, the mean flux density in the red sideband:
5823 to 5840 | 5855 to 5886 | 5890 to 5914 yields -0.05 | 13.4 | 13.8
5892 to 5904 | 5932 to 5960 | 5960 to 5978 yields 0.02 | 13.8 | 13.3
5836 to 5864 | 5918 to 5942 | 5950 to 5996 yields -0.05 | 13.8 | 13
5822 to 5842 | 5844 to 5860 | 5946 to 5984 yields -0.04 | 13.4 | 13.1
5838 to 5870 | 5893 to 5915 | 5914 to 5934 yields 0.01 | 13.9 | 14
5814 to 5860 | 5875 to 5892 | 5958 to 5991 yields -0.06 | 13.5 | 13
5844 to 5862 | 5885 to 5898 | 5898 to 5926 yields 0.02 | 13.9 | 13.9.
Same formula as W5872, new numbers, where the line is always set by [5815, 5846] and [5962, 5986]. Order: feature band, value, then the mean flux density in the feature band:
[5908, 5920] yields -0.05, 13.8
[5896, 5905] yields -0.05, 13.9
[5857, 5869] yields -0.07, 14.2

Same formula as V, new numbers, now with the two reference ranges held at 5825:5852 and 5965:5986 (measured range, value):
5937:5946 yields -0.2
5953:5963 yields 0.2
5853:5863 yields -0.4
